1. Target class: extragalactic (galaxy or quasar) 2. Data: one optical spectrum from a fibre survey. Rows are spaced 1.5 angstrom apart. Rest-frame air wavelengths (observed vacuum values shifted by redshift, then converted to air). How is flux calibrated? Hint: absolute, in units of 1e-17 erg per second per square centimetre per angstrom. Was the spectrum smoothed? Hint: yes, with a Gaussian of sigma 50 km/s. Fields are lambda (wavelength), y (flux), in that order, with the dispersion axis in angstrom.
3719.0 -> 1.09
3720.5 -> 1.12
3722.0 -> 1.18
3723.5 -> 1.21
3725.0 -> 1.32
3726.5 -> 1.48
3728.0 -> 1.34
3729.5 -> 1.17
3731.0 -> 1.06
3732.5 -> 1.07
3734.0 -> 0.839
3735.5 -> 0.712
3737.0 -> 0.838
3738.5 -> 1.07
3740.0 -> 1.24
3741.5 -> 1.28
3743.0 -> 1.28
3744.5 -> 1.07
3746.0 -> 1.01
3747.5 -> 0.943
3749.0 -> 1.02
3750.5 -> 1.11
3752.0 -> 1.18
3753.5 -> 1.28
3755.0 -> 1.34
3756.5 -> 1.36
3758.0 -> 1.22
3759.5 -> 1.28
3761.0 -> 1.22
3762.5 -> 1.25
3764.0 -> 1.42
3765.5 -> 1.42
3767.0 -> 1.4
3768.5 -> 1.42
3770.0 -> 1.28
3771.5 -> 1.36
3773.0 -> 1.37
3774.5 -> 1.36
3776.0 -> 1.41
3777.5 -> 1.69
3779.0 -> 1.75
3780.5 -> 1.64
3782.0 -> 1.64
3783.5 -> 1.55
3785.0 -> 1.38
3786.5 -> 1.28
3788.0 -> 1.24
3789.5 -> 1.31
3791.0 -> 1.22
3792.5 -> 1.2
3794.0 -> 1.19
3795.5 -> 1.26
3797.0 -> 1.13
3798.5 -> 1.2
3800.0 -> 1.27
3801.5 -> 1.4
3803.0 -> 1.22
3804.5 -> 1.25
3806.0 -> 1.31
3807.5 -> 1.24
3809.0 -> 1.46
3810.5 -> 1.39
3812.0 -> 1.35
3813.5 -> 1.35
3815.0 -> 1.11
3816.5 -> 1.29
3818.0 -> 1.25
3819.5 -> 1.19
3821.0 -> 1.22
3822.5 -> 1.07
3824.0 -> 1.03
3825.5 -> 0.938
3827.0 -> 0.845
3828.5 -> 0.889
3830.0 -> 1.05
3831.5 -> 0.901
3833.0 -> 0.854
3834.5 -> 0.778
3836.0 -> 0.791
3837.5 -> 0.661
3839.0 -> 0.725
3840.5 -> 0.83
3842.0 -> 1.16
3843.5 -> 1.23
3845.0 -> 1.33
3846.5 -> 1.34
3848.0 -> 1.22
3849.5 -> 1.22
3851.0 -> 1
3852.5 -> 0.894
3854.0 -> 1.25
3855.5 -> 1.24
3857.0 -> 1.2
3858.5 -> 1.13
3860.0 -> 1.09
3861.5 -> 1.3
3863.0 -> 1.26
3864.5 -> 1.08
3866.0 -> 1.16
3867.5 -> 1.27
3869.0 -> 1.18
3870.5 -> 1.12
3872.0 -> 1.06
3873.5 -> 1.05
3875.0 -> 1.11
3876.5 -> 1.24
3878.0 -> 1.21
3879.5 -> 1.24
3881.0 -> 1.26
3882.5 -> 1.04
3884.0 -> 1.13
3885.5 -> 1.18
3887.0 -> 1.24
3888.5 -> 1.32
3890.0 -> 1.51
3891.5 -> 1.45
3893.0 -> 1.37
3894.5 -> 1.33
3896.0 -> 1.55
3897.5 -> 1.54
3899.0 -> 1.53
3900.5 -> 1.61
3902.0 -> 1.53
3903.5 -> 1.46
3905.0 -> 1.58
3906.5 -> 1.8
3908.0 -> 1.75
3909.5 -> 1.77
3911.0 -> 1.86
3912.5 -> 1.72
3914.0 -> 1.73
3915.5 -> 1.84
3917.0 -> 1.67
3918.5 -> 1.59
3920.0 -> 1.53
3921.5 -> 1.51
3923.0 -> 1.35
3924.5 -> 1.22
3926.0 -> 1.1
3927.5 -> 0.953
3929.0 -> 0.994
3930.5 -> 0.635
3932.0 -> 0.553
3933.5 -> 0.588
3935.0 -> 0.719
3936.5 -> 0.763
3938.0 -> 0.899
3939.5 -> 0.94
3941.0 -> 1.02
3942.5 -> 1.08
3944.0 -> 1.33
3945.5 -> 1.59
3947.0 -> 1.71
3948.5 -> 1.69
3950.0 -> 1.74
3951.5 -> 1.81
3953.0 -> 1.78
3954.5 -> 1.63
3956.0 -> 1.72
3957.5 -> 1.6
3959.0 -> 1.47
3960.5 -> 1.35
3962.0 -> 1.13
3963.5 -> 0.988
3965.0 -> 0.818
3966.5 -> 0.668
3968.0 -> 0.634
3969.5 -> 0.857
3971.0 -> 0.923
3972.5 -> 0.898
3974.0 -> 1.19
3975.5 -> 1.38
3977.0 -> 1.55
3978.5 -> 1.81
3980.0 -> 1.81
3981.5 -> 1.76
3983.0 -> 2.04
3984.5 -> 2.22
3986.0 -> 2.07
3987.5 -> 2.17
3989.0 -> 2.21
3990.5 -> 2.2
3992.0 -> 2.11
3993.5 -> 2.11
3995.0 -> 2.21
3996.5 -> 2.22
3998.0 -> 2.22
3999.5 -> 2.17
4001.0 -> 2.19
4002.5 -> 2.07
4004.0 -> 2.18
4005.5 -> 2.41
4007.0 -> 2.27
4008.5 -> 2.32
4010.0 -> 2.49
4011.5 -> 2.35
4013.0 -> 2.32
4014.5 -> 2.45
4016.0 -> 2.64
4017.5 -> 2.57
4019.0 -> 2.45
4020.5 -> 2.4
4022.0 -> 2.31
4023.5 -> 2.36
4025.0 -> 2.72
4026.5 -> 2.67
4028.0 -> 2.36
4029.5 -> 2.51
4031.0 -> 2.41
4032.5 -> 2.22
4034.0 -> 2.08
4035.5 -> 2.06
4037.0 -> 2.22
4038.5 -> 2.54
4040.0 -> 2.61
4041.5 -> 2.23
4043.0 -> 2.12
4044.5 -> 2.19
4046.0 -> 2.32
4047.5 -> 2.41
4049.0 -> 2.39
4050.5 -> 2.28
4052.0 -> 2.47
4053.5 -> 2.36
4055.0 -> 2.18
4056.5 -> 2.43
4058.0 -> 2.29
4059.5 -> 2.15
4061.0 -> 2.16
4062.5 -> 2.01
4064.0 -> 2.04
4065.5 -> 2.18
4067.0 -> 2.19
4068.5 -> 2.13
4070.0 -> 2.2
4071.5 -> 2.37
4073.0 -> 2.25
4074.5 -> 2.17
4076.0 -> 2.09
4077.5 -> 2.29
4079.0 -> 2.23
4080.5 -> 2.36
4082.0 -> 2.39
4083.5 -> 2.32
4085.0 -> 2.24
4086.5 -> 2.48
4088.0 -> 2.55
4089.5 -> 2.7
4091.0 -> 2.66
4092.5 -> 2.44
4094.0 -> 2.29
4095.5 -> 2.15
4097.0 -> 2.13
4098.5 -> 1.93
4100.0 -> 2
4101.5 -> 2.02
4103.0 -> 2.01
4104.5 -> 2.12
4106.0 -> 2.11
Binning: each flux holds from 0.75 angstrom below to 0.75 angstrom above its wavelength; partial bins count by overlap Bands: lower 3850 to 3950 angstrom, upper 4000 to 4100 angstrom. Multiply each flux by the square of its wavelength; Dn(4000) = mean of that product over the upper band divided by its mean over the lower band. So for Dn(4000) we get 1.9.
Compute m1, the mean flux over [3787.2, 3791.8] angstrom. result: 1.26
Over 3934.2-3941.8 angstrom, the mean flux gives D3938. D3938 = 0.868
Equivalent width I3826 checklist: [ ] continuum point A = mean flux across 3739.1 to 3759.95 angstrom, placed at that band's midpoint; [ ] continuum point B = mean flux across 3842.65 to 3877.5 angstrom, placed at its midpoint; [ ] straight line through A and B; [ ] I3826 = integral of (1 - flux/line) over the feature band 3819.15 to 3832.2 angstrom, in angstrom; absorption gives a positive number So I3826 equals 1.8 angstrom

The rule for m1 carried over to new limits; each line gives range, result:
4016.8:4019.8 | 2.51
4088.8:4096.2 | 2.45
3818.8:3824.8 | 1.13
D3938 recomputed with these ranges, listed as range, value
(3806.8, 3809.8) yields 1.35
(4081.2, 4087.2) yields 2.36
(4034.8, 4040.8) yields 2.36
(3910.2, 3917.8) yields 1.76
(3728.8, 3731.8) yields 1.11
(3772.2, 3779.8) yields 1.52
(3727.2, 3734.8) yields 1.1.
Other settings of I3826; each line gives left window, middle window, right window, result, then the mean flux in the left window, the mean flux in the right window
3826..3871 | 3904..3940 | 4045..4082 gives 3.8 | 1.07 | 2.25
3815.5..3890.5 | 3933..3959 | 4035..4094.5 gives 4.8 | 1.11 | 2.3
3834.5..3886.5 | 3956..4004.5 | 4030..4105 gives 3.7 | 1.12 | 2.26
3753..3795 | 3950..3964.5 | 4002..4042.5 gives 4.2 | 1.37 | 2.38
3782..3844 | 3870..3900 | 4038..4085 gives 4.1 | 1.15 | 2.27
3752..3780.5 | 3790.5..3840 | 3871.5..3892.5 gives 7.4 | 1.38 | 1.22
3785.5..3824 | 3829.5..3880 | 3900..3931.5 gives 9.8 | 1.25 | 1.48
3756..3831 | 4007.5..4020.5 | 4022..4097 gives -1.8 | 1.29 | 2.31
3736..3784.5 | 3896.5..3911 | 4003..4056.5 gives 1.9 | 1.3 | 2.37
